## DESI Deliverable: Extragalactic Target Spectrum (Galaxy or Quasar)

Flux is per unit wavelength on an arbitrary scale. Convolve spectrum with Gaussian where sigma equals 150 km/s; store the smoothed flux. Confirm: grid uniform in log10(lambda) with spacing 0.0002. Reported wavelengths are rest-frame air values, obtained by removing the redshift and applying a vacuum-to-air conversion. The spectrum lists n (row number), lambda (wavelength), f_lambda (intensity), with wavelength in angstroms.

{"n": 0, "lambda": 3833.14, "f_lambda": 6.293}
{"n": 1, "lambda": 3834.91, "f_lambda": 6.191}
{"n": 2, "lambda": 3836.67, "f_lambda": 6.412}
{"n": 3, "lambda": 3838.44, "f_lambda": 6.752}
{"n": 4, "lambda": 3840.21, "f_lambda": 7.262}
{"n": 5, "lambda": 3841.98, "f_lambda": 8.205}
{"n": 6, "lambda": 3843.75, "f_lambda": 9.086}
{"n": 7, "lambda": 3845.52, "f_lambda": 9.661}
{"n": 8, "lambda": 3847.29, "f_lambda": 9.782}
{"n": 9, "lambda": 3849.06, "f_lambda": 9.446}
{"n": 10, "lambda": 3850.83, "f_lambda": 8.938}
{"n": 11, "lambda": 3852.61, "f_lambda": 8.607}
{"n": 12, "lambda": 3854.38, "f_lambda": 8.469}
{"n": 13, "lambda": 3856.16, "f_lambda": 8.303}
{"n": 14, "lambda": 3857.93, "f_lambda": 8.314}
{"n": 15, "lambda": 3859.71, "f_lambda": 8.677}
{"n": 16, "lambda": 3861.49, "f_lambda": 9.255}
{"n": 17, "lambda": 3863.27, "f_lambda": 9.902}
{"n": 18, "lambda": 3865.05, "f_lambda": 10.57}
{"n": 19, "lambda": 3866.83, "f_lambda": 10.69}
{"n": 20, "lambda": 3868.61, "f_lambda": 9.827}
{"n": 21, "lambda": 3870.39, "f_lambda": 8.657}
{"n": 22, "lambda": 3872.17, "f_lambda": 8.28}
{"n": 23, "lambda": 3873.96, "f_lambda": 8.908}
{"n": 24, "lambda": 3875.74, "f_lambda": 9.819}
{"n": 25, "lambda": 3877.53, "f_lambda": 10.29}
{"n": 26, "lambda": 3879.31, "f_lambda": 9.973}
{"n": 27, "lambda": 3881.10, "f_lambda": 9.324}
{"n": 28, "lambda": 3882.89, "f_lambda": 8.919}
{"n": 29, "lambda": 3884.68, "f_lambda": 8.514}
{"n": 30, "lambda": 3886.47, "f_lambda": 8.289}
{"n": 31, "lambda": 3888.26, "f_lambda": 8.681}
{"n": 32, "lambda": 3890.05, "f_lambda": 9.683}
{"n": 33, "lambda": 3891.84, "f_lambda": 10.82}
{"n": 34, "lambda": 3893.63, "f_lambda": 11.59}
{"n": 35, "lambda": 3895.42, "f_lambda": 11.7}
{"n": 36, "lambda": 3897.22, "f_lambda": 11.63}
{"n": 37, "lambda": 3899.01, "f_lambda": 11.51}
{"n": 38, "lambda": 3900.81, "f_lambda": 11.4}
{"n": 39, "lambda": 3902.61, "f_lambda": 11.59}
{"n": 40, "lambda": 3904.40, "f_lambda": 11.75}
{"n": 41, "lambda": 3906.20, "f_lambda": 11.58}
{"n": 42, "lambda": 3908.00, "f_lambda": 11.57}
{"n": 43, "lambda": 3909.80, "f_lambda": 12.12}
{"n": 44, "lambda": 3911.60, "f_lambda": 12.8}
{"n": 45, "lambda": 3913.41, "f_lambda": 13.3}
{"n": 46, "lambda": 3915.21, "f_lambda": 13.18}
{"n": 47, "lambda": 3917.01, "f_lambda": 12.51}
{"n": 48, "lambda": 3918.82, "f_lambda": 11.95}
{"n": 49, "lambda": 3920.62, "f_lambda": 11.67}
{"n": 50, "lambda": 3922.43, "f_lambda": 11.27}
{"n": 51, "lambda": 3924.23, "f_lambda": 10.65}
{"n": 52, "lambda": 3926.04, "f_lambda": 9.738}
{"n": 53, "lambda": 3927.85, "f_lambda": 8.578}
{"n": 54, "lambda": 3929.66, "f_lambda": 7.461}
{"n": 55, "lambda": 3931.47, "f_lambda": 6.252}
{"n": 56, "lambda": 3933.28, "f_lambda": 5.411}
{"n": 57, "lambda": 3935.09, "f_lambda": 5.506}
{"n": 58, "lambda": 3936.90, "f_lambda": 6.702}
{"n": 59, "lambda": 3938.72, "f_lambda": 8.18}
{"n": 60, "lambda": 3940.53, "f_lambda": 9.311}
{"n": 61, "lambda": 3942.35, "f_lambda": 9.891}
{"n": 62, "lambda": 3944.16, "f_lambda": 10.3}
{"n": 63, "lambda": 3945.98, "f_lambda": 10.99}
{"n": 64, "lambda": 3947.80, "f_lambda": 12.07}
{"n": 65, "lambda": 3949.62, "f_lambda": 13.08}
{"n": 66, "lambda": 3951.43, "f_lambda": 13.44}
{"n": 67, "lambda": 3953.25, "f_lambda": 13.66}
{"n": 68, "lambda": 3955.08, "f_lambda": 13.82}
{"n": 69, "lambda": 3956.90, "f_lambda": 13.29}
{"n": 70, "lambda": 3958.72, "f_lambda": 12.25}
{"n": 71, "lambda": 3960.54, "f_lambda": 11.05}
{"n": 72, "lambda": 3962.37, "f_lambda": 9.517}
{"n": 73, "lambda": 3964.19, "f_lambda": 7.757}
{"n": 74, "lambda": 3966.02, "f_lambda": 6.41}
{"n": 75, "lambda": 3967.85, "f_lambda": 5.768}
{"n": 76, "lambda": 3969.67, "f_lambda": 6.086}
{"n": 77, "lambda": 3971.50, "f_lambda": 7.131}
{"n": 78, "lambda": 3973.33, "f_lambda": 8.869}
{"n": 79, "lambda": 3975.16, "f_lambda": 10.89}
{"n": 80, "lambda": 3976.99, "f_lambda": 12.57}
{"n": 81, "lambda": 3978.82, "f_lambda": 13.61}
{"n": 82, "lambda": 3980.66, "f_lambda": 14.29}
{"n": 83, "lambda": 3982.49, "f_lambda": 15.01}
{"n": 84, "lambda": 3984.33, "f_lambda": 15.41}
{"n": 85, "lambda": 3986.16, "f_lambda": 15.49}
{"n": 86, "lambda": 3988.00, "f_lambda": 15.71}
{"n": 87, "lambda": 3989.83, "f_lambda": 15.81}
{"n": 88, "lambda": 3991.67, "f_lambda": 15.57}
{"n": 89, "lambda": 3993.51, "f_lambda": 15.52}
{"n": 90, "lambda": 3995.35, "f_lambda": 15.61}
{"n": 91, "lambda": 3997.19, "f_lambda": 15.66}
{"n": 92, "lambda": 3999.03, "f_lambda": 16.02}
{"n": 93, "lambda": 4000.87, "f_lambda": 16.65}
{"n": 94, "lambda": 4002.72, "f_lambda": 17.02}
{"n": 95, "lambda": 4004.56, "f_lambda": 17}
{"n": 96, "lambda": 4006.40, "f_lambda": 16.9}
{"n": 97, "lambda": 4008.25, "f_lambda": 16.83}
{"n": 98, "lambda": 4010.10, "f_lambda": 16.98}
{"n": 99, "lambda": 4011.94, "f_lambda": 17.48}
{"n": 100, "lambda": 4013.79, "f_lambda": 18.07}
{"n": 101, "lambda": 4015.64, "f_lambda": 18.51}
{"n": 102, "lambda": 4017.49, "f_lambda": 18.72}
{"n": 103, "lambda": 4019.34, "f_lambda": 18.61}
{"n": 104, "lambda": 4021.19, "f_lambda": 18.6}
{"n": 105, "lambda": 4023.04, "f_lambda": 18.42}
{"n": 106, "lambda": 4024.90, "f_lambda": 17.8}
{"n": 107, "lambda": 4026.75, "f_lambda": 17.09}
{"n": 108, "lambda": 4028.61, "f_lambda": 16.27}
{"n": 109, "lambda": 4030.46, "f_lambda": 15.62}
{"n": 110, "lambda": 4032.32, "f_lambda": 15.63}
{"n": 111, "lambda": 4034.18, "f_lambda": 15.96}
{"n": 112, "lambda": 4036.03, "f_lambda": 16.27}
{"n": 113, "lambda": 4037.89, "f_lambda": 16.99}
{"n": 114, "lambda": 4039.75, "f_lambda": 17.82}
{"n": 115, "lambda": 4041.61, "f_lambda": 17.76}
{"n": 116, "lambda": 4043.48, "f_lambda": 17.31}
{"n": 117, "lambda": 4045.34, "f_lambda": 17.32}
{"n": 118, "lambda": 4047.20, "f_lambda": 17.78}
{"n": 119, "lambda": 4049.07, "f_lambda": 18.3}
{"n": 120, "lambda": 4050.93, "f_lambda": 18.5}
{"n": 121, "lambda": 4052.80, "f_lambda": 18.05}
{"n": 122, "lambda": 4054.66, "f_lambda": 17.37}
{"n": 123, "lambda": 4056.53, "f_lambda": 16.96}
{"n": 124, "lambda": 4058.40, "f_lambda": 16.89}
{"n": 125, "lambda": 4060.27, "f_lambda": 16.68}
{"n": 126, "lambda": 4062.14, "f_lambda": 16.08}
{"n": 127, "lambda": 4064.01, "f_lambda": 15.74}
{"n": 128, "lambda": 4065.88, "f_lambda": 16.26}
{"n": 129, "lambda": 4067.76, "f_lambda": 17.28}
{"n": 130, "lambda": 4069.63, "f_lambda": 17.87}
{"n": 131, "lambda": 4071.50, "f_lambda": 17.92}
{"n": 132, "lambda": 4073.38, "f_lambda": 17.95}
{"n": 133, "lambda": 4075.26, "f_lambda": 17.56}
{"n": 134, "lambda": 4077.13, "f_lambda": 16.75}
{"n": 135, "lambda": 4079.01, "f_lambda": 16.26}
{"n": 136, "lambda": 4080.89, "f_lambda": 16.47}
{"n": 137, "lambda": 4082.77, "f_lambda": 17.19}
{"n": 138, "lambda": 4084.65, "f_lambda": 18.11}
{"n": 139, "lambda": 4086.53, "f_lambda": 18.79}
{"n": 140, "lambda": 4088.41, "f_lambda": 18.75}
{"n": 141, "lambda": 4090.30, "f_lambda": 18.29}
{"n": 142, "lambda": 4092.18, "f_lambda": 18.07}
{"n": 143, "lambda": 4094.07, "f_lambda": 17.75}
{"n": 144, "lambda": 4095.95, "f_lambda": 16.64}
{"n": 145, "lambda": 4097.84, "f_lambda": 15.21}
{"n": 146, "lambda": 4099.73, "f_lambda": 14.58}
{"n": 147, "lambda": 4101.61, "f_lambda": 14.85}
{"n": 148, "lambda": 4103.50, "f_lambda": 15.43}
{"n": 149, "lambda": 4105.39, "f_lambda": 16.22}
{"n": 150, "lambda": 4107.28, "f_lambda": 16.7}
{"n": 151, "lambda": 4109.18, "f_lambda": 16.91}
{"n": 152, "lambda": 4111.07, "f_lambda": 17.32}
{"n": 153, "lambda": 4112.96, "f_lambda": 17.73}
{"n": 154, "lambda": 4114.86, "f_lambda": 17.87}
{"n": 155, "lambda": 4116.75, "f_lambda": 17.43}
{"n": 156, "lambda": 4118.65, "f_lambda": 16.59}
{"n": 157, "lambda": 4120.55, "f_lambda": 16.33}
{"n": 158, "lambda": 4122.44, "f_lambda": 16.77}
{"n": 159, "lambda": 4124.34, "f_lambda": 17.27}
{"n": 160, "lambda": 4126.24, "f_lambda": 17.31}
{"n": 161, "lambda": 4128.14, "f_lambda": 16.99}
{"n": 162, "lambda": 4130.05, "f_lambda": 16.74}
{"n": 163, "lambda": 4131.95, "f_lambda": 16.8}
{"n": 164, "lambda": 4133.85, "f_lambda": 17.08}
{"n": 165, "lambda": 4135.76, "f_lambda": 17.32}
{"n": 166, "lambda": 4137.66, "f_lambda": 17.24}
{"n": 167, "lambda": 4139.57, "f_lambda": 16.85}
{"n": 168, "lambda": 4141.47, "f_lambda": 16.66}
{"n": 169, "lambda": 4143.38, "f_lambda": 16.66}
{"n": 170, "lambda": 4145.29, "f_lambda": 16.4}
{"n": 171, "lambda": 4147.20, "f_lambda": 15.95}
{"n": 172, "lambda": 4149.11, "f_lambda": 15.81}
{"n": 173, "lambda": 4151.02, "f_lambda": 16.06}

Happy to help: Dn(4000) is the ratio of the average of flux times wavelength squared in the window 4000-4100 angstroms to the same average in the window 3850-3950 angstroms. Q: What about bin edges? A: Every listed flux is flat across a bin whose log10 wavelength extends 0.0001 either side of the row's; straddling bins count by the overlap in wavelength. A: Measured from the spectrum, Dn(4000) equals 1.87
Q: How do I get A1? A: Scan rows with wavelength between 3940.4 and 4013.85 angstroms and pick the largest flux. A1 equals 18.07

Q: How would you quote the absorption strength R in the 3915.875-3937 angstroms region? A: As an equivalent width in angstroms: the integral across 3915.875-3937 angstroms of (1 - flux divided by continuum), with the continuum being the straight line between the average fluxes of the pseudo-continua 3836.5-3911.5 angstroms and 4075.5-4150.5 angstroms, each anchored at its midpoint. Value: 4.0 angstroms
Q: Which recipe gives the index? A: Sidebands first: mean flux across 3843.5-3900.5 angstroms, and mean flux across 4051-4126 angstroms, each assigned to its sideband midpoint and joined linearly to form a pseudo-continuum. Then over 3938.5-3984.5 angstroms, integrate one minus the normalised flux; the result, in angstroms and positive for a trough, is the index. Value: 6.32 angstroms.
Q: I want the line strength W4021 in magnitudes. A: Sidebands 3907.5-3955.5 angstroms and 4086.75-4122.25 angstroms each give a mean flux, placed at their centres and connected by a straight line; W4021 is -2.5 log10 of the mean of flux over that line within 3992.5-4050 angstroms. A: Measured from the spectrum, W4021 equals -0.23 mag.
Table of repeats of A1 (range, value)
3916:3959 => 13.82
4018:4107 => 18.79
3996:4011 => 17.02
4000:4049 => 18.72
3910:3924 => 13.3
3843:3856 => 9.782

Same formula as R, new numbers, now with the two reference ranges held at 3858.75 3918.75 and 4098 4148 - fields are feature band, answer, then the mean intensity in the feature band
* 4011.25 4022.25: -3.5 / 18.4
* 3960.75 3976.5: 5.7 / 8.08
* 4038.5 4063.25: -4.4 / 17.4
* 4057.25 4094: -4.5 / 17.3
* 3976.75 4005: -4.8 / 15.5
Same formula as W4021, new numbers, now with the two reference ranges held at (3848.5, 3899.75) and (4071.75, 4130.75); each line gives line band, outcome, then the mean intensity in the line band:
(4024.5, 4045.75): -0.13 mag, 16.8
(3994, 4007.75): -0.19 mag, 16.4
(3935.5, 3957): 0.09 mag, 11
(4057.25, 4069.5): -0.06 mag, 16.6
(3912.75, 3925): -0.10 mag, 12.1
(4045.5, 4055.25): -0.17 mag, 18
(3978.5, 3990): -0.15 mag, 15.1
